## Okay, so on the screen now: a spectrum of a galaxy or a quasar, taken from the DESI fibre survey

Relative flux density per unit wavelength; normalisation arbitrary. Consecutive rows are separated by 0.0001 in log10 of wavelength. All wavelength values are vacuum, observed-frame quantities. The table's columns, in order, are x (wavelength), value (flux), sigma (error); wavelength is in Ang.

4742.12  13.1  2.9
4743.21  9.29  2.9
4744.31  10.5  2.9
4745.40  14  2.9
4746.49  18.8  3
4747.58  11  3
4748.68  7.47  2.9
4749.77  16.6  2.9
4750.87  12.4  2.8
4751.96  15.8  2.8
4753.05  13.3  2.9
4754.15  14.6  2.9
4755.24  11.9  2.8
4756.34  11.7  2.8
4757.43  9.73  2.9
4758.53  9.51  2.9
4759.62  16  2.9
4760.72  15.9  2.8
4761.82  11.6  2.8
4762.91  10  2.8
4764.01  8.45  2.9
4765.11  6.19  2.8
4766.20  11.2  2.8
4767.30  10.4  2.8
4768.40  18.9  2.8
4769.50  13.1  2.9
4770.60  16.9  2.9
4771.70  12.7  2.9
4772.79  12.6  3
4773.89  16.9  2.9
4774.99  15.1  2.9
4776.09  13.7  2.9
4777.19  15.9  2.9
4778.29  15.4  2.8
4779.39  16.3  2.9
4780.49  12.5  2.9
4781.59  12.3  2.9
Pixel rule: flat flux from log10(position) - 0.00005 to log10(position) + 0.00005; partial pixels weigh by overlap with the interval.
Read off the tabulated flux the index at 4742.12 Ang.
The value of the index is 13.1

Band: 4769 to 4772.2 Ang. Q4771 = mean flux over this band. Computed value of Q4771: 14.3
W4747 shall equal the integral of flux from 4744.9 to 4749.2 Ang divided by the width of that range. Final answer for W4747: 12.8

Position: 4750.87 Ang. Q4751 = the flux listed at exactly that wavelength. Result 12.4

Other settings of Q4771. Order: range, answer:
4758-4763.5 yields 12.6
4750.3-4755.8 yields 13.6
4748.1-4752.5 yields 13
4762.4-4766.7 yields 8.93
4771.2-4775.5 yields 14.4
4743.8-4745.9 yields 12.3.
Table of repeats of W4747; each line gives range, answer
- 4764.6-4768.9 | 11.6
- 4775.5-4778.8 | 15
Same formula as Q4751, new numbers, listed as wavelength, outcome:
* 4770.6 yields 16.9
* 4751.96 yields 15.8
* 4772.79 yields 12.6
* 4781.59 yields 12.3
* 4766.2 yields 11.2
